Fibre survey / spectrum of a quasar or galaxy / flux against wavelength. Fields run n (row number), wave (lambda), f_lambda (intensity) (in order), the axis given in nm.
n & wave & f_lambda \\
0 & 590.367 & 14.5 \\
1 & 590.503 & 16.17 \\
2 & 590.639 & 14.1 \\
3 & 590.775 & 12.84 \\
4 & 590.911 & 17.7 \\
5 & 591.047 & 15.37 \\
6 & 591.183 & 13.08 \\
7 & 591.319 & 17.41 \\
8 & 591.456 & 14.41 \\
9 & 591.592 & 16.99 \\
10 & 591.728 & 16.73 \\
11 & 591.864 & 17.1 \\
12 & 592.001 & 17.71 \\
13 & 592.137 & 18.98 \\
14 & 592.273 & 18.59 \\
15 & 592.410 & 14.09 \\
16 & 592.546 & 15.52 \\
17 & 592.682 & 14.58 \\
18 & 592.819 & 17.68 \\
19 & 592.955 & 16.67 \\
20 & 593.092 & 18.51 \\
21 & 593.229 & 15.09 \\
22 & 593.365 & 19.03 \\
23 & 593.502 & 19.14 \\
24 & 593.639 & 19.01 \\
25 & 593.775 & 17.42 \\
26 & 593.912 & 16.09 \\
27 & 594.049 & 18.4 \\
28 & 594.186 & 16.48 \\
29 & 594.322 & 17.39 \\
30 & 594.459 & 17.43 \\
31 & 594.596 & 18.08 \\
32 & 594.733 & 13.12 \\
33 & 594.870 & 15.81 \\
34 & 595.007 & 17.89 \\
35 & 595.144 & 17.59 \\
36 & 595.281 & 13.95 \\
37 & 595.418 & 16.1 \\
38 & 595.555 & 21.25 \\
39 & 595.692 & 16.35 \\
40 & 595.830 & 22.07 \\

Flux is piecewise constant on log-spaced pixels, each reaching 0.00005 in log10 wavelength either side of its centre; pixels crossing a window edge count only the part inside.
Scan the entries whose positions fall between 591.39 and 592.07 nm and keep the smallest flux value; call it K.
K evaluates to 14.41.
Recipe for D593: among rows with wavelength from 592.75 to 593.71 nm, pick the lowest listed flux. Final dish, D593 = 15.09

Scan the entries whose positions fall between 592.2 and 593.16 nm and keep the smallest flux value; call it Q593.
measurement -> 14.09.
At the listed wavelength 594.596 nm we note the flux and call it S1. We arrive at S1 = 18.08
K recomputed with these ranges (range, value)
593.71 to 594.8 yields 13.12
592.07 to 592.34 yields 18.59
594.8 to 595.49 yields 13.95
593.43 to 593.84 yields 17.42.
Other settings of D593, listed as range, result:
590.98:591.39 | 13.08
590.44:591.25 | 12.84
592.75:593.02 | 16.67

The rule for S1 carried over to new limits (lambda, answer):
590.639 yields 14.1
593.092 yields 18.51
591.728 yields 16.73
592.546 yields 15.52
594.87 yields 15.81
